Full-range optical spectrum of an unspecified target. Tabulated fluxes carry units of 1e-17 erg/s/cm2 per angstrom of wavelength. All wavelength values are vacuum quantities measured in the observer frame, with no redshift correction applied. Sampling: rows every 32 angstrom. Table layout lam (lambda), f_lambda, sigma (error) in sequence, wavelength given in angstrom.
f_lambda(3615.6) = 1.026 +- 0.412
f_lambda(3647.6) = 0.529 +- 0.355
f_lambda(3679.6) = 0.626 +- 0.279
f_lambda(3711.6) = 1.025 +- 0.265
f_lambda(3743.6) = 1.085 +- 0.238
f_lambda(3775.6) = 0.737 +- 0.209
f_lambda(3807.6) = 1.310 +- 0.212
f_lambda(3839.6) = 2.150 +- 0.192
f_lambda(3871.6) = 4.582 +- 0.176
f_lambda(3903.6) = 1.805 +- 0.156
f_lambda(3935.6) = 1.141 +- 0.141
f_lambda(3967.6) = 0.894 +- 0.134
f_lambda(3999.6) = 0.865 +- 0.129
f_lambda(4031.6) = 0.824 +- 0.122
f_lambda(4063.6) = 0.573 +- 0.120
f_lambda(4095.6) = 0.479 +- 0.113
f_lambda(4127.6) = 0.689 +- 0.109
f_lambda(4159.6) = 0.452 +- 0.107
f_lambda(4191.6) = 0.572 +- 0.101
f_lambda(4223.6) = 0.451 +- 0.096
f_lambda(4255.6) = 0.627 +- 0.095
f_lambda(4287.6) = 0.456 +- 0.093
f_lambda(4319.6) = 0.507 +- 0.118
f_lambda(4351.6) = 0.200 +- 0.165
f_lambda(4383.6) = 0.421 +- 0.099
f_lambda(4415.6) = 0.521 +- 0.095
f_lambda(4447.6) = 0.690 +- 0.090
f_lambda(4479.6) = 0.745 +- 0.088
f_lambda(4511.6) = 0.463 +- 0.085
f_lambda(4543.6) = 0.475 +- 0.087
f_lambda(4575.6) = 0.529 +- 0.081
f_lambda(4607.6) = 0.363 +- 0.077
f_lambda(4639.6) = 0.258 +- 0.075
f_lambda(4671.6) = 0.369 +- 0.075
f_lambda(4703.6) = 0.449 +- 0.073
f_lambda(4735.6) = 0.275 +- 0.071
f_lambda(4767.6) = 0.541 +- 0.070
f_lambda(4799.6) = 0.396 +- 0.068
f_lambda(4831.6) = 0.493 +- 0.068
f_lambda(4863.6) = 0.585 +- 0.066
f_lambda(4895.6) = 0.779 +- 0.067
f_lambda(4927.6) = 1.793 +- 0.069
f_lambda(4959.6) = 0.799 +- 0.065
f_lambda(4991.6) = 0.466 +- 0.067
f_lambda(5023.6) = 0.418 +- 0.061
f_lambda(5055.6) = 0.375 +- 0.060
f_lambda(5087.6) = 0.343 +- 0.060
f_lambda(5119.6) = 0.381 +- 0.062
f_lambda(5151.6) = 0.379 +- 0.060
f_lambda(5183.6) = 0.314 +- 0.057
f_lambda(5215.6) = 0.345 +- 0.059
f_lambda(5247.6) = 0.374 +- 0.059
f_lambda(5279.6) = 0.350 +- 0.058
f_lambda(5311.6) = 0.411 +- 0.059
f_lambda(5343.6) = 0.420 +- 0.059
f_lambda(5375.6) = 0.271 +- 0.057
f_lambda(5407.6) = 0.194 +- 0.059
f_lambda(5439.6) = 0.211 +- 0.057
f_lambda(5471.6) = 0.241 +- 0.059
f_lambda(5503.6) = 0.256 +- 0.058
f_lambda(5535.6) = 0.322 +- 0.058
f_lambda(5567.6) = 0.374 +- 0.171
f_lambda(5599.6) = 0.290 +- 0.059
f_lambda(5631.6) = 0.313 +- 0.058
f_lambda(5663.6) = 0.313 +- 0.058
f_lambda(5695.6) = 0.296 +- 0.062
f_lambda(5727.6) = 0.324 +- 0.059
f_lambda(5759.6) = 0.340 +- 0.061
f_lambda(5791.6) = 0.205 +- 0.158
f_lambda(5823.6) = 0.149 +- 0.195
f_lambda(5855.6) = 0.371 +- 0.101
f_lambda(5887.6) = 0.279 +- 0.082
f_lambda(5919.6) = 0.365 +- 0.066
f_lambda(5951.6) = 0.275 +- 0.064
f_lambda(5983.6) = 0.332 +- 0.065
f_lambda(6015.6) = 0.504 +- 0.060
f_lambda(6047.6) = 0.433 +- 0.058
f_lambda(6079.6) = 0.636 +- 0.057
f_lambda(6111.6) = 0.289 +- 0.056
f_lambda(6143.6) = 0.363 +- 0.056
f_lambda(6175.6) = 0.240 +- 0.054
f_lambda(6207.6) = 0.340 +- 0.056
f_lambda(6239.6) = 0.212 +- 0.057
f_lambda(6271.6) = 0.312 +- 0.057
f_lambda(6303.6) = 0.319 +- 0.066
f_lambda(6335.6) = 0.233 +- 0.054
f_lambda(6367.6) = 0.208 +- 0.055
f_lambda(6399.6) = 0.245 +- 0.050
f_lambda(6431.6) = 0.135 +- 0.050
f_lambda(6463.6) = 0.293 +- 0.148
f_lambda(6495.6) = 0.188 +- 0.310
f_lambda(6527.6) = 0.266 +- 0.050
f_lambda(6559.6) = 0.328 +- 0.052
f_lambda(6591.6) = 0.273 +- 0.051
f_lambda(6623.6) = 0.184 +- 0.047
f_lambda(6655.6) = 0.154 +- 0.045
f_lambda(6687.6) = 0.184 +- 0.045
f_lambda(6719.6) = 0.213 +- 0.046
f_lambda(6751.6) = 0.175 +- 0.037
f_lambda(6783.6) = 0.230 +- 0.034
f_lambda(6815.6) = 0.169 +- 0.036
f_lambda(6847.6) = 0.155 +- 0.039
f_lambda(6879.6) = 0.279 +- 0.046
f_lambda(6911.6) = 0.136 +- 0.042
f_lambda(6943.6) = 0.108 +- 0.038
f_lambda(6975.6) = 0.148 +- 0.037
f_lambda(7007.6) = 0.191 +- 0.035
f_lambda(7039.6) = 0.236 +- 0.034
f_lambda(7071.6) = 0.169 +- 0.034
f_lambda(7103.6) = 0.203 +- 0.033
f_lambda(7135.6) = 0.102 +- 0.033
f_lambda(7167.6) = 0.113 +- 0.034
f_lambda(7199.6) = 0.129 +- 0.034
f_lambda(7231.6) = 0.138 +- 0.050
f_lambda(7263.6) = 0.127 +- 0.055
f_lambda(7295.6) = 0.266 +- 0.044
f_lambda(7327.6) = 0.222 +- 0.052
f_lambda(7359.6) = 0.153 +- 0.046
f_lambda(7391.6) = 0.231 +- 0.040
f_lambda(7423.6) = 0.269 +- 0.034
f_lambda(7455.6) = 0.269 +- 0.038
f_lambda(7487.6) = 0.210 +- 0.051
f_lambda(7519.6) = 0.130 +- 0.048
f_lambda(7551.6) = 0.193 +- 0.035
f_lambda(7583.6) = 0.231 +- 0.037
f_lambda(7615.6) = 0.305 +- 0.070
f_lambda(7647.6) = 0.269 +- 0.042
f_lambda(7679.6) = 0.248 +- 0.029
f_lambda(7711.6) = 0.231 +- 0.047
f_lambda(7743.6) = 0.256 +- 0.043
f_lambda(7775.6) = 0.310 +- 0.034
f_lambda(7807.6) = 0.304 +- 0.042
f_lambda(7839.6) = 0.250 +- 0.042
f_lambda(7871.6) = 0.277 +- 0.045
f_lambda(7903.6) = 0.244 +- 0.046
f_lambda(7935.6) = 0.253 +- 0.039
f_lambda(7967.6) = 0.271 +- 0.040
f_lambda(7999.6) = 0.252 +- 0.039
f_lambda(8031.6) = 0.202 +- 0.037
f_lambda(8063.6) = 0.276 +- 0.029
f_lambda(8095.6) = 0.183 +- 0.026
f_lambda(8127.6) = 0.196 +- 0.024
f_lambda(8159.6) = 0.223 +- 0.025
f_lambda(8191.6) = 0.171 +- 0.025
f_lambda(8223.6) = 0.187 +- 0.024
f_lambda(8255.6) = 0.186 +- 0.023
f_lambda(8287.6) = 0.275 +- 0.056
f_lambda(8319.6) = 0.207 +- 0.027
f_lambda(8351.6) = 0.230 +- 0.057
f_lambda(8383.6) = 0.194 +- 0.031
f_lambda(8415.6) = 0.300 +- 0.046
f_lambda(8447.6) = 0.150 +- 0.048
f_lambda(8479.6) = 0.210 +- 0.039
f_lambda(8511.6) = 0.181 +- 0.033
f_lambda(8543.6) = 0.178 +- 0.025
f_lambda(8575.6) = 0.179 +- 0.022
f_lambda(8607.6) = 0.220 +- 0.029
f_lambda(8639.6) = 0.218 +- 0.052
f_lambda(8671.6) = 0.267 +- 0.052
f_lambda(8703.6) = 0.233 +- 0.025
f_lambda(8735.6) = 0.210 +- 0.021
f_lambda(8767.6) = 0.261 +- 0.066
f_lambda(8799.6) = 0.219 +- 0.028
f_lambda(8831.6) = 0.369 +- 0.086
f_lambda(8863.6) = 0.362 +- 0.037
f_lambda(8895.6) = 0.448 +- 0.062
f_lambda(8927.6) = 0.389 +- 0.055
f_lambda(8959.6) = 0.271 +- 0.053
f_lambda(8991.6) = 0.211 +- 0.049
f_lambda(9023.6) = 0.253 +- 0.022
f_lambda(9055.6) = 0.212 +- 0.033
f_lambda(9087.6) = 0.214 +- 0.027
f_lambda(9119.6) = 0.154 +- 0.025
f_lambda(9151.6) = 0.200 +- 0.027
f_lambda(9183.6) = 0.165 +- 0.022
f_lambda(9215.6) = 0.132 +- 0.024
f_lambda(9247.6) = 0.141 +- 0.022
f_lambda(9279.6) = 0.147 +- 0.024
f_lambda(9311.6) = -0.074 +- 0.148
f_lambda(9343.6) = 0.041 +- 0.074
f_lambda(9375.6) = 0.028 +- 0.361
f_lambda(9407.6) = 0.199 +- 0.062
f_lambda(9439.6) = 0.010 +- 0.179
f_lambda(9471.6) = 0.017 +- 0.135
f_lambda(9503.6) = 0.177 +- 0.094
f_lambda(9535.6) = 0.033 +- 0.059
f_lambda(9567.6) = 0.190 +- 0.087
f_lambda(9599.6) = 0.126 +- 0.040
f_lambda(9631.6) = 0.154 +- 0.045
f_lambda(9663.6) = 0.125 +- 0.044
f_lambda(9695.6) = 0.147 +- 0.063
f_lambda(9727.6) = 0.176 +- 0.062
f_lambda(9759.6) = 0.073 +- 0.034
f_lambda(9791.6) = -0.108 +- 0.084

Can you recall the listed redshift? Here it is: 2.18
